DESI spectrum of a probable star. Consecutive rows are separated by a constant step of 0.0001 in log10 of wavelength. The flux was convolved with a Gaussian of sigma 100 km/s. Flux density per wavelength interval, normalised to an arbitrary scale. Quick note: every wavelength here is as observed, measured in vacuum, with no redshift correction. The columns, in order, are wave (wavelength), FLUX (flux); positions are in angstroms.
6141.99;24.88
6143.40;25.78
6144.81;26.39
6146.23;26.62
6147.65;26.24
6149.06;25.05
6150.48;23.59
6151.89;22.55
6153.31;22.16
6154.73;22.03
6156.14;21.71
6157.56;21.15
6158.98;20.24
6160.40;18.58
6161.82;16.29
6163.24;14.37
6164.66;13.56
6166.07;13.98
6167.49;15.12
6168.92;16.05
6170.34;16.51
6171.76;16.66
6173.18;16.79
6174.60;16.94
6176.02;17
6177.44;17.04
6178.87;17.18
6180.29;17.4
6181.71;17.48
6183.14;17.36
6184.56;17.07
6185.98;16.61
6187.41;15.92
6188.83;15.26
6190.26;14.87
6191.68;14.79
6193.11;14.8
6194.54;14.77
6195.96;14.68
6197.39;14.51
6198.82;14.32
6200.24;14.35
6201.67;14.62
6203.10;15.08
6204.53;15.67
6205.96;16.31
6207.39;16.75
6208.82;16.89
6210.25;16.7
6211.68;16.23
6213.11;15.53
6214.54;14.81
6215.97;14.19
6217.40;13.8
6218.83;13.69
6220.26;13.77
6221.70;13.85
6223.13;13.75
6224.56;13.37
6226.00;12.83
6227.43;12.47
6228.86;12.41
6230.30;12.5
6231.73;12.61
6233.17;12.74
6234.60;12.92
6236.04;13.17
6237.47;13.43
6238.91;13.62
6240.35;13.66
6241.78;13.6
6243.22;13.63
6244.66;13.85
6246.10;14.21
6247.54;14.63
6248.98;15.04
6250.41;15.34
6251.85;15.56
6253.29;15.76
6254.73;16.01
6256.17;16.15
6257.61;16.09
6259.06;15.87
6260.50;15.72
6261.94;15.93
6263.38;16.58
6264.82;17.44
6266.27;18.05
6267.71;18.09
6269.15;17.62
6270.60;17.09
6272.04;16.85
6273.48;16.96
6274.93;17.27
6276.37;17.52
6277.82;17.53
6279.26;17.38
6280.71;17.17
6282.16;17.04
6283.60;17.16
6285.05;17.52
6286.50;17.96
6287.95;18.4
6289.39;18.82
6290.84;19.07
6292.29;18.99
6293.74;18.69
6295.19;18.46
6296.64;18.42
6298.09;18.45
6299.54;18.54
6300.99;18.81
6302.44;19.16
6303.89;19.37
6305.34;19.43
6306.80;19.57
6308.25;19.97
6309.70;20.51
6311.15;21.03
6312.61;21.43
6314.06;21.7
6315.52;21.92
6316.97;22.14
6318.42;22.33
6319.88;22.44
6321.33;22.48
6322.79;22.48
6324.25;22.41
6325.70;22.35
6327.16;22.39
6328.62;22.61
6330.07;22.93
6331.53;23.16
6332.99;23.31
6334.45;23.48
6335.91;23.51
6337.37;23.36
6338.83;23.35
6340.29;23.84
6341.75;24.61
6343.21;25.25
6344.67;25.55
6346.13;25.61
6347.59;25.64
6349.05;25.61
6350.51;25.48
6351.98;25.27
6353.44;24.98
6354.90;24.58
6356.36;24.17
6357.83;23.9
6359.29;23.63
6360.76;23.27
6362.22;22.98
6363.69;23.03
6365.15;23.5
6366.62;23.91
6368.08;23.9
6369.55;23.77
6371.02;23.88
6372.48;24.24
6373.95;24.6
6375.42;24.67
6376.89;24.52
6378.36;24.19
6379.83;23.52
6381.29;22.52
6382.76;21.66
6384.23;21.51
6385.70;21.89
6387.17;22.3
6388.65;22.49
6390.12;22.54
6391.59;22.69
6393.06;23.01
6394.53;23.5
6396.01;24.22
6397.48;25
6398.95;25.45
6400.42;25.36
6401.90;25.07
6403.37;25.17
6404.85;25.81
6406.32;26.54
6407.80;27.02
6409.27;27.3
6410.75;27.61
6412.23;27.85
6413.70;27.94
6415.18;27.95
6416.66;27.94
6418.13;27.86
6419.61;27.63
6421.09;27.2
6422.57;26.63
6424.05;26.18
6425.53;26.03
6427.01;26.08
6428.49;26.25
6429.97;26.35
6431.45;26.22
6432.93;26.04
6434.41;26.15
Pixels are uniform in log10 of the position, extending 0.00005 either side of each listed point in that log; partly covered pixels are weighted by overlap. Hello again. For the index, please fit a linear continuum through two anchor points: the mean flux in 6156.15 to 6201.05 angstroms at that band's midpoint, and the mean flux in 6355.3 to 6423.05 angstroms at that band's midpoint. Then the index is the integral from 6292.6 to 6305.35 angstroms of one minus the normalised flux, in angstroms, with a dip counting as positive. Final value 1.38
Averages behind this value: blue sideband 16.3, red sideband 24.7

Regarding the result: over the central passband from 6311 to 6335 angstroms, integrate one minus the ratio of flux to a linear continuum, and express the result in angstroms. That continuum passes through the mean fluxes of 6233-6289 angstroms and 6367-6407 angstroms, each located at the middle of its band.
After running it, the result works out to -3.1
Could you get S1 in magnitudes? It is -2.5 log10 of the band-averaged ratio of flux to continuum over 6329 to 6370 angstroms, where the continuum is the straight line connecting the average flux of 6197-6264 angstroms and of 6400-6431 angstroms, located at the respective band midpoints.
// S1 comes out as -0.08 mag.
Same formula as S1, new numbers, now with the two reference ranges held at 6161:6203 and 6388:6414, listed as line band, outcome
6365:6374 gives 0.00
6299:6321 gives 0.04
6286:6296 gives 0.10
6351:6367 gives -0.03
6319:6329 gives -0.03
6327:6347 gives -0.06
